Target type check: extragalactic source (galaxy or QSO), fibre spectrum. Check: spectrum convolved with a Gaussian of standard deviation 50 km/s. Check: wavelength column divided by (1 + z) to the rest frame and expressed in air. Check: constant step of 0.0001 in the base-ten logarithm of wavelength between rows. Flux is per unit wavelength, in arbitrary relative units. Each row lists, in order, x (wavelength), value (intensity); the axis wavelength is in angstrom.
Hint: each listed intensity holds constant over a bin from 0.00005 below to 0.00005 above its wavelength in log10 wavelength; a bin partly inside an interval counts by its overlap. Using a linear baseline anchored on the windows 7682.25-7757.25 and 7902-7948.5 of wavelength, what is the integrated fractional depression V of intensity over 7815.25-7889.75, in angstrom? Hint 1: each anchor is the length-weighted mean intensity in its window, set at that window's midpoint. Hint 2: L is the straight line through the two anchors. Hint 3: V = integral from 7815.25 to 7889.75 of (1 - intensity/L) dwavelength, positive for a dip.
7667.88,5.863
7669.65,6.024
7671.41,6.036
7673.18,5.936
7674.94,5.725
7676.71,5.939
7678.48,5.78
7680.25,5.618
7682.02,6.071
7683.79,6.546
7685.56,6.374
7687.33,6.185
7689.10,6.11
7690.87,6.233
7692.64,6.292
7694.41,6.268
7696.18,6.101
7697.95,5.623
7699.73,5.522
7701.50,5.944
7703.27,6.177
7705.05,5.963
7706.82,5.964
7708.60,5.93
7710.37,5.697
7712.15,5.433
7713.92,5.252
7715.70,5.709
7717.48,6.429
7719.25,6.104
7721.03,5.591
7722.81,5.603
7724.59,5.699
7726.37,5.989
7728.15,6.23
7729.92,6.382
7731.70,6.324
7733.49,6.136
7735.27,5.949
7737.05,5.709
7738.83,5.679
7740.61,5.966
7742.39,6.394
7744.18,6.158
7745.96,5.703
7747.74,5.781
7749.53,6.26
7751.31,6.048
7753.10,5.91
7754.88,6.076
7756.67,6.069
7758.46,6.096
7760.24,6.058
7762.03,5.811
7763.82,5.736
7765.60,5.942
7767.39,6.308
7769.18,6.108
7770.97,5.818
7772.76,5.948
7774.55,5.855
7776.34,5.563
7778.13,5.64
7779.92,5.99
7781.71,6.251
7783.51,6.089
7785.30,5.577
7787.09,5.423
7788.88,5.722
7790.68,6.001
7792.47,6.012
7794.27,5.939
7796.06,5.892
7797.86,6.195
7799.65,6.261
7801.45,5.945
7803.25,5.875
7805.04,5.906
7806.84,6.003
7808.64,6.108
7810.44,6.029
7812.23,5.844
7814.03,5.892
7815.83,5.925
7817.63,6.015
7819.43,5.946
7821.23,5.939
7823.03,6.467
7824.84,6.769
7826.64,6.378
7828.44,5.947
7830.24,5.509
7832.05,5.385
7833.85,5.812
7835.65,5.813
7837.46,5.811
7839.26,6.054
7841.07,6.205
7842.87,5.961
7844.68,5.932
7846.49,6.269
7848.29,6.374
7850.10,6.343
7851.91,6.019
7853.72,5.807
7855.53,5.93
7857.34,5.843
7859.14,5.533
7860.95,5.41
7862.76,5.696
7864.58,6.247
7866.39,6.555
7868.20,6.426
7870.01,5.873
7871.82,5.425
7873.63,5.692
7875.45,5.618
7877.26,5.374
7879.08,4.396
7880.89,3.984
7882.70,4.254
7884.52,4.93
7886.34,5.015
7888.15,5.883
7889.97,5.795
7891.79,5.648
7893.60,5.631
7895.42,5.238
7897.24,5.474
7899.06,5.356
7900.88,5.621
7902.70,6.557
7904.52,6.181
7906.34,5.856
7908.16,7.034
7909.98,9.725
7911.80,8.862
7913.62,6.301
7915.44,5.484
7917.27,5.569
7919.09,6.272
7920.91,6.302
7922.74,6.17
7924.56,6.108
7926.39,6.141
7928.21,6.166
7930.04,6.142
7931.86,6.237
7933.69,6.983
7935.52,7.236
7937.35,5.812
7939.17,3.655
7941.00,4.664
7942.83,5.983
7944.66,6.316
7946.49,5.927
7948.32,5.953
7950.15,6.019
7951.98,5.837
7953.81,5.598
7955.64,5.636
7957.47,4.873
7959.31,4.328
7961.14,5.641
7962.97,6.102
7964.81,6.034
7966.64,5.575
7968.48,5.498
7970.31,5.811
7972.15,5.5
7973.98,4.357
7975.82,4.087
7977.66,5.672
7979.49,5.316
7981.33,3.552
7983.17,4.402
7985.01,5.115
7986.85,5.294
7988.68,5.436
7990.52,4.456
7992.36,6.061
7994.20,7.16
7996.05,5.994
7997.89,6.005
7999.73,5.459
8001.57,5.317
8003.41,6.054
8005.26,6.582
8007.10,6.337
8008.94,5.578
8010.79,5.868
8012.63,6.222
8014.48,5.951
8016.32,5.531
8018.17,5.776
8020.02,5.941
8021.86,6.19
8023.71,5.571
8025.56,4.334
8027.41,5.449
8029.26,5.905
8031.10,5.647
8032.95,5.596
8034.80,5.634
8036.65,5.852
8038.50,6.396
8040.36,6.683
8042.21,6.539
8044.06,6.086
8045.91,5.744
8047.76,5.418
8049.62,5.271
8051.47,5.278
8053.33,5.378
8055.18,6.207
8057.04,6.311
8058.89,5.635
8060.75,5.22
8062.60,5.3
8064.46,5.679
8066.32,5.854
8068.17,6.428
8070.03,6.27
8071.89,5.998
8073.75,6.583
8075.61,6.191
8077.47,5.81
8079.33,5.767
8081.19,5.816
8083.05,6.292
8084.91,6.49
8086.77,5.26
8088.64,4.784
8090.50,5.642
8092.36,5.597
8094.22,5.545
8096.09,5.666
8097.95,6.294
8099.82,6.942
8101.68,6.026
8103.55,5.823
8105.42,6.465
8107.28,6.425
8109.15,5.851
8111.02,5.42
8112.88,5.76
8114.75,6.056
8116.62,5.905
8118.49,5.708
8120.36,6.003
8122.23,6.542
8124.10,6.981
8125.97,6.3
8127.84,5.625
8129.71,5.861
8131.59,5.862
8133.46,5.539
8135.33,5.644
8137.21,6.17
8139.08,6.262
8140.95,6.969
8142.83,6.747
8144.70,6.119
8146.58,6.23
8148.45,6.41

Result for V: 5.0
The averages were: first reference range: 5.99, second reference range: 6.3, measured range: 5.77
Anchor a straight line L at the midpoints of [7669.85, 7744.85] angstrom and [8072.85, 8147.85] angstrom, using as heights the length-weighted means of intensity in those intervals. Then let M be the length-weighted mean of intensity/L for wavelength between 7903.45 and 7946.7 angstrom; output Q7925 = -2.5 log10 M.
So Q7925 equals -0.053 mag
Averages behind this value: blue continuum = 5.97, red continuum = 6.03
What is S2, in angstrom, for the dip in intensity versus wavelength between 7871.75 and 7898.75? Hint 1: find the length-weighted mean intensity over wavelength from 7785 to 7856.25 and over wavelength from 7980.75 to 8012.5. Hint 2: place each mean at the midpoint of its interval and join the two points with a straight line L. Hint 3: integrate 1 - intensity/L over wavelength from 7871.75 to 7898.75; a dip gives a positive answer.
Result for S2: 2.9 angstrom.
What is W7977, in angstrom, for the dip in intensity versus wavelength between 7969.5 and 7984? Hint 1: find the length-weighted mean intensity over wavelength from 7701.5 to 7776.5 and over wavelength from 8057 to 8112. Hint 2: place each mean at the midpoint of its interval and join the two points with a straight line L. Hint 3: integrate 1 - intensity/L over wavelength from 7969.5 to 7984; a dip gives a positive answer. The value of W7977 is 2.7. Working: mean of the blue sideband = 5.95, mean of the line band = 4.83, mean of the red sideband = 5.91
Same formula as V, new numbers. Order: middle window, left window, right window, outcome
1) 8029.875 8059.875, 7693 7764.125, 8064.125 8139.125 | 0.59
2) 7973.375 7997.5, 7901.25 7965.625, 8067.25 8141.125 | 3.56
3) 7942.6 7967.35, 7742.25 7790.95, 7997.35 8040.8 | 0.64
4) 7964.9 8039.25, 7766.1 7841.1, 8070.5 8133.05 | 5.02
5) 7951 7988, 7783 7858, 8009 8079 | 4.18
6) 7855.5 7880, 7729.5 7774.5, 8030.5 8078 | 1.05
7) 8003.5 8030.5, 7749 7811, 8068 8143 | 0.87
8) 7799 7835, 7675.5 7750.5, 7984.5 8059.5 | -0.51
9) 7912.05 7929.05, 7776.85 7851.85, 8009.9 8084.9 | -0.70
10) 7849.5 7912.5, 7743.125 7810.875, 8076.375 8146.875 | 1.21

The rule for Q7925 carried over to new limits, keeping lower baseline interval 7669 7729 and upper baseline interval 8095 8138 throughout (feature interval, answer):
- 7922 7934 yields -0.045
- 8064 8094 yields 0.023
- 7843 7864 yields 0.009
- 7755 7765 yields -0.001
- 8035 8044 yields -0.046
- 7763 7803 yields 0.008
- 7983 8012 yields 0.051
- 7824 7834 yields -0.001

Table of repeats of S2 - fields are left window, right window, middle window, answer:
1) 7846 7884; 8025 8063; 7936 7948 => 0.4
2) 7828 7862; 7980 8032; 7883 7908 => 0.7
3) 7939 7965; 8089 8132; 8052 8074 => 0.0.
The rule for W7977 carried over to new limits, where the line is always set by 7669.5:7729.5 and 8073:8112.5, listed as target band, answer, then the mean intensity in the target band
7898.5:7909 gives -0.3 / 6.12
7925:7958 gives 0.4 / 5.86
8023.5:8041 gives 0.7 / 5.69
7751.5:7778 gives 0.0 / 5.94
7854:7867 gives 0.2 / 5.87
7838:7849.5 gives -0.4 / 6.13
